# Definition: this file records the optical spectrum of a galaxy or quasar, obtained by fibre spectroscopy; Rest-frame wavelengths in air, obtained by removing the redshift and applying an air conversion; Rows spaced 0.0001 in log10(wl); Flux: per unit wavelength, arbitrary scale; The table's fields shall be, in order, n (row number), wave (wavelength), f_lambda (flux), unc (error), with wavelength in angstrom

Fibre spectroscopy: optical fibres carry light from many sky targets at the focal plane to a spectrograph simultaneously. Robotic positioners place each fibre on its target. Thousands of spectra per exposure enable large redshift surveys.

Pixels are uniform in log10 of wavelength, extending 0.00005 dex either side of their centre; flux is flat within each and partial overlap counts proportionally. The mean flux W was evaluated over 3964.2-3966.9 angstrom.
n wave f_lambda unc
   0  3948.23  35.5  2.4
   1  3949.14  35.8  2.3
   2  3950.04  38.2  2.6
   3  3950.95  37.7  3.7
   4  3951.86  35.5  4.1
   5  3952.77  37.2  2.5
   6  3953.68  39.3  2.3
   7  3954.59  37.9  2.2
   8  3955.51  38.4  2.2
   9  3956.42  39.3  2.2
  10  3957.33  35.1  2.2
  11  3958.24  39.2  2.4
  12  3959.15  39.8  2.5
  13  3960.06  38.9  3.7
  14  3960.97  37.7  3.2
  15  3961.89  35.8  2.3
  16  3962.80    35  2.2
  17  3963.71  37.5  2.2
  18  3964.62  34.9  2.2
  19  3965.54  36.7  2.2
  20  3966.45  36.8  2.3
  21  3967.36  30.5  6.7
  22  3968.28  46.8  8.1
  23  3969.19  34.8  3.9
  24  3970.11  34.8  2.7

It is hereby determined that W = 36.1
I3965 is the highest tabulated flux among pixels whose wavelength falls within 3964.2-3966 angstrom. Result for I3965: 36.7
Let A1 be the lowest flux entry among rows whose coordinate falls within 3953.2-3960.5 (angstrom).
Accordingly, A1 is 35.1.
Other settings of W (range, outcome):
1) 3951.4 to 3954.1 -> 37.3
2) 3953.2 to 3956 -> 38.4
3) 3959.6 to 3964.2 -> 37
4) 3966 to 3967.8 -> 33.7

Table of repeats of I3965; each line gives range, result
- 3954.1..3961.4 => 39.8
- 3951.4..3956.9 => 39.3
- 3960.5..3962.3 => 37.7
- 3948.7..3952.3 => 38.2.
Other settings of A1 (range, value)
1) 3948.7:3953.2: 35.5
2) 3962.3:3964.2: 35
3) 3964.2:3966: 34.9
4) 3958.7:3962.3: 35.8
